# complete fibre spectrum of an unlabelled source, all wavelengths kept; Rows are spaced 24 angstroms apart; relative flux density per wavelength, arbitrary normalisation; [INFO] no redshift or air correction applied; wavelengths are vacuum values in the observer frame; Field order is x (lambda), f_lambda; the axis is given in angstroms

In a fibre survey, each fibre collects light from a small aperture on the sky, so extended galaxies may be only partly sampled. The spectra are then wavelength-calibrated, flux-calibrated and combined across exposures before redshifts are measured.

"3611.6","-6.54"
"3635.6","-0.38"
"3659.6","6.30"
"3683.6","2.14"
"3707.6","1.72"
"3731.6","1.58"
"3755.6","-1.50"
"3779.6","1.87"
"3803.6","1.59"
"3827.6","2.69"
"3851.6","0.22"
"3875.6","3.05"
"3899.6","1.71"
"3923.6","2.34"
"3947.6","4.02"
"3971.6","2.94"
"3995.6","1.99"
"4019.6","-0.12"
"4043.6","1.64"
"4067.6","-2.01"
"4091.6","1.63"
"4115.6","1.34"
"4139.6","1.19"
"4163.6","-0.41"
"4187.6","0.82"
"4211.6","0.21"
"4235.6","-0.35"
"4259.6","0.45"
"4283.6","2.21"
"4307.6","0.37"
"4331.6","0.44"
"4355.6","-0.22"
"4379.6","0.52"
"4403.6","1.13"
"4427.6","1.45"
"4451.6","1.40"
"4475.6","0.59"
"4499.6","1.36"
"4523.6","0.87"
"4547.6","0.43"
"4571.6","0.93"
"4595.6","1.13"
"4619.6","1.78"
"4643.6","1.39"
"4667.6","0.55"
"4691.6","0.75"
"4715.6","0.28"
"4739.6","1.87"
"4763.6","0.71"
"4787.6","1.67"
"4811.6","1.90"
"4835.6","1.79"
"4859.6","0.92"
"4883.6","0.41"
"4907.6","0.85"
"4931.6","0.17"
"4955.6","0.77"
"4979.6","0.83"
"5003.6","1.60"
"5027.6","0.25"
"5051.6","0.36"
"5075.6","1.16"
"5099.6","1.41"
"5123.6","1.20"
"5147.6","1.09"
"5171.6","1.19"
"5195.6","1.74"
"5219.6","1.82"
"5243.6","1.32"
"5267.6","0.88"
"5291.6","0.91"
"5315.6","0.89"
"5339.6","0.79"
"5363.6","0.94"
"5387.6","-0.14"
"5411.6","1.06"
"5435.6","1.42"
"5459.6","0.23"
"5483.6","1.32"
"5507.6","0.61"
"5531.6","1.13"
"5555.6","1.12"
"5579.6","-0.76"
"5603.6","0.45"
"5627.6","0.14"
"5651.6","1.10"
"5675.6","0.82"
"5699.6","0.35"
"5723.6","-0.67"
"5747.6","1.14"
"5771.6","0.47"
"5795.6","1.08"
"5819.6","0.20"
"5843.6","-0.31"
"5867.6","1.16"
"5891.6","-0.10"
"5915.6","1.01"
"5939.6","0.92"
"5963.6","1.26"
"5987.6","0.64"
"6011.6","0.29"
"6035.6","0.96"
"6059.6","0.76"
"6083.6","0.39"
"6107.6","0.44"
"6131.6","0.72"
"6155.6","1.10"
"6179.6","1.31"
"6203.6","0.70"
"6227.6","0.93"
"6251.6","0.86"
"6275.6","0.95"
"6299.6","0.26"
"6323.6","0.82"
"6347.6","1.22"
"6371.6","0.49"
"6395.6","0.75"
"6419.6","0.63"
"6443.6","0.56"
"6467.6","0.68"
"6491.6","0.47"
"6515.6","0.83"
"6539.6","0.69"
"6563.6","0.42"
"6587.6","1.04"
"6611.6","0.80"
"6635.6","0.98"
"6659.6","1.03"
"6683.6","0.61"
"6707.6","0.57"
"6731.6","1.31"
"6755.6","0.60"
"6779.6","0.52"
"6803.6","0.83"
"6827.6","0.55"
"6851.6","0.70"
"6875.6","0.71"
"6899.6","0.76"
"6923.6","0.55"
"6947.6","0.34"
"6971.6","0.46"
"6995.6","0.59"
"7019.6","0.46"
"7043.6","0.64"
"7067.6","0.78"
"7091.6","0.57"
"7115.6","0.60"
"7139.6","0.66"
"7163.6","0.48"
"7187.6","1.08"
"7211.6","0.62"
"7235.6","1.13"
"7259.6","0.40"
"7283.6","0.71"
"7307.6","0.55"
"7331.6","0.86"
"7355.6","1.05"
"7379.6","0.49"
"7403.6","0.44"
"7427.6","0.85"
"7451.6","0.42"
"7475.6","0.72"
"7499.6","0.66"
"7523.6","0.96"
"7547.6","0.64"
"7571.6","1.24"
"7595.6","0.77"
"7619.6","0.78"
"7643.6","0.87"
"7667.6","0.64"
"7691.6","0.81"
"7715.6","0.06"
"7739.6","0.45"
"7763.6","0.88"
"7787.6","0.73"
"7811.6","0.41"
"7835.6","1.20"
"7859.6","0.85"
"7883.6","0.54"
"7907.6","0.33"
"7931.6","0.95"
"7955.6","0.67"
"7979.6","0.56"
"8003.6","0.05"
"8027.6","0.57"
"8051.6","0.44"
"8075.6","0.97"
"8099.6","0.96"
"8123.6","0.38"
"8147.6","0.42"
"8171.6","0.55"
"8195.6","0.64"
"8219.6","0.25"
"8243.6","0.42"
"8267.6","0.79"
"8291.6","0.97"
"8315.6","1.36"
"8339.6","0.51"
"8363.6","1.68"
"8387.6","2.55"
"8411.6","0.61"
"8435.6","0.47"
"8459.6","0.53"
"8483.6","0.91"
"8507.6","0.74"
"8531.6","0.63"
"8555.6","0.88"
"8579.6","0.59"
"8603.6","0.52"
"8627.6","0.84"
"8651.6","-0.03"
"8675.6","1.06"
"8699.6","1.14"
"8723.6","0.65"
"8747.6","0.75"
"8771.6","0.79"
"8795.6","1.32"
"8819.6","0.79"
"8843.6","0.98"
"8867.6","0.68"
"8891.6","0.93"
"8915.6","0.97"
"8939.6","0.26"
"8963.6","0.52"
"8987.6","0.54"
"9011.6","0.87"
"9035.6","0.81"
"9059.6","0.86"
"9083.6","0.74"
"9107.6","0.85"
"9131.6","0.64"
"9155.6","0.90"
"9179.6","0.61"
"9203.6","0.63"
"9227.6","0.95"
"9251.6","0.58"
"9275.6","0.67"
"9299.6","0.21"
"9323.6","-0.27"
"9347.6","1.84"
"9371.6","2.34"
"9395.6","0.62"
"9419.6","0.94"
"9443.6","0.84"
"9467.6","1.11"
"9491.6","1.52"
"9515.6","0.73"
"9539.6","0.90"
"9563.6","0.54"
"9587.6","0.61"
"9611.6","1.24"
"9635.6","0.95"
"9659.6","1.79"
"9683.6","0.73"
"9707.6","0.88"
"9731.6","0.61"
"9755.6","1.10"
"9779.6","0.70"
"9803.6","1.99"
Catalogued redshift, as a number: 1.25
